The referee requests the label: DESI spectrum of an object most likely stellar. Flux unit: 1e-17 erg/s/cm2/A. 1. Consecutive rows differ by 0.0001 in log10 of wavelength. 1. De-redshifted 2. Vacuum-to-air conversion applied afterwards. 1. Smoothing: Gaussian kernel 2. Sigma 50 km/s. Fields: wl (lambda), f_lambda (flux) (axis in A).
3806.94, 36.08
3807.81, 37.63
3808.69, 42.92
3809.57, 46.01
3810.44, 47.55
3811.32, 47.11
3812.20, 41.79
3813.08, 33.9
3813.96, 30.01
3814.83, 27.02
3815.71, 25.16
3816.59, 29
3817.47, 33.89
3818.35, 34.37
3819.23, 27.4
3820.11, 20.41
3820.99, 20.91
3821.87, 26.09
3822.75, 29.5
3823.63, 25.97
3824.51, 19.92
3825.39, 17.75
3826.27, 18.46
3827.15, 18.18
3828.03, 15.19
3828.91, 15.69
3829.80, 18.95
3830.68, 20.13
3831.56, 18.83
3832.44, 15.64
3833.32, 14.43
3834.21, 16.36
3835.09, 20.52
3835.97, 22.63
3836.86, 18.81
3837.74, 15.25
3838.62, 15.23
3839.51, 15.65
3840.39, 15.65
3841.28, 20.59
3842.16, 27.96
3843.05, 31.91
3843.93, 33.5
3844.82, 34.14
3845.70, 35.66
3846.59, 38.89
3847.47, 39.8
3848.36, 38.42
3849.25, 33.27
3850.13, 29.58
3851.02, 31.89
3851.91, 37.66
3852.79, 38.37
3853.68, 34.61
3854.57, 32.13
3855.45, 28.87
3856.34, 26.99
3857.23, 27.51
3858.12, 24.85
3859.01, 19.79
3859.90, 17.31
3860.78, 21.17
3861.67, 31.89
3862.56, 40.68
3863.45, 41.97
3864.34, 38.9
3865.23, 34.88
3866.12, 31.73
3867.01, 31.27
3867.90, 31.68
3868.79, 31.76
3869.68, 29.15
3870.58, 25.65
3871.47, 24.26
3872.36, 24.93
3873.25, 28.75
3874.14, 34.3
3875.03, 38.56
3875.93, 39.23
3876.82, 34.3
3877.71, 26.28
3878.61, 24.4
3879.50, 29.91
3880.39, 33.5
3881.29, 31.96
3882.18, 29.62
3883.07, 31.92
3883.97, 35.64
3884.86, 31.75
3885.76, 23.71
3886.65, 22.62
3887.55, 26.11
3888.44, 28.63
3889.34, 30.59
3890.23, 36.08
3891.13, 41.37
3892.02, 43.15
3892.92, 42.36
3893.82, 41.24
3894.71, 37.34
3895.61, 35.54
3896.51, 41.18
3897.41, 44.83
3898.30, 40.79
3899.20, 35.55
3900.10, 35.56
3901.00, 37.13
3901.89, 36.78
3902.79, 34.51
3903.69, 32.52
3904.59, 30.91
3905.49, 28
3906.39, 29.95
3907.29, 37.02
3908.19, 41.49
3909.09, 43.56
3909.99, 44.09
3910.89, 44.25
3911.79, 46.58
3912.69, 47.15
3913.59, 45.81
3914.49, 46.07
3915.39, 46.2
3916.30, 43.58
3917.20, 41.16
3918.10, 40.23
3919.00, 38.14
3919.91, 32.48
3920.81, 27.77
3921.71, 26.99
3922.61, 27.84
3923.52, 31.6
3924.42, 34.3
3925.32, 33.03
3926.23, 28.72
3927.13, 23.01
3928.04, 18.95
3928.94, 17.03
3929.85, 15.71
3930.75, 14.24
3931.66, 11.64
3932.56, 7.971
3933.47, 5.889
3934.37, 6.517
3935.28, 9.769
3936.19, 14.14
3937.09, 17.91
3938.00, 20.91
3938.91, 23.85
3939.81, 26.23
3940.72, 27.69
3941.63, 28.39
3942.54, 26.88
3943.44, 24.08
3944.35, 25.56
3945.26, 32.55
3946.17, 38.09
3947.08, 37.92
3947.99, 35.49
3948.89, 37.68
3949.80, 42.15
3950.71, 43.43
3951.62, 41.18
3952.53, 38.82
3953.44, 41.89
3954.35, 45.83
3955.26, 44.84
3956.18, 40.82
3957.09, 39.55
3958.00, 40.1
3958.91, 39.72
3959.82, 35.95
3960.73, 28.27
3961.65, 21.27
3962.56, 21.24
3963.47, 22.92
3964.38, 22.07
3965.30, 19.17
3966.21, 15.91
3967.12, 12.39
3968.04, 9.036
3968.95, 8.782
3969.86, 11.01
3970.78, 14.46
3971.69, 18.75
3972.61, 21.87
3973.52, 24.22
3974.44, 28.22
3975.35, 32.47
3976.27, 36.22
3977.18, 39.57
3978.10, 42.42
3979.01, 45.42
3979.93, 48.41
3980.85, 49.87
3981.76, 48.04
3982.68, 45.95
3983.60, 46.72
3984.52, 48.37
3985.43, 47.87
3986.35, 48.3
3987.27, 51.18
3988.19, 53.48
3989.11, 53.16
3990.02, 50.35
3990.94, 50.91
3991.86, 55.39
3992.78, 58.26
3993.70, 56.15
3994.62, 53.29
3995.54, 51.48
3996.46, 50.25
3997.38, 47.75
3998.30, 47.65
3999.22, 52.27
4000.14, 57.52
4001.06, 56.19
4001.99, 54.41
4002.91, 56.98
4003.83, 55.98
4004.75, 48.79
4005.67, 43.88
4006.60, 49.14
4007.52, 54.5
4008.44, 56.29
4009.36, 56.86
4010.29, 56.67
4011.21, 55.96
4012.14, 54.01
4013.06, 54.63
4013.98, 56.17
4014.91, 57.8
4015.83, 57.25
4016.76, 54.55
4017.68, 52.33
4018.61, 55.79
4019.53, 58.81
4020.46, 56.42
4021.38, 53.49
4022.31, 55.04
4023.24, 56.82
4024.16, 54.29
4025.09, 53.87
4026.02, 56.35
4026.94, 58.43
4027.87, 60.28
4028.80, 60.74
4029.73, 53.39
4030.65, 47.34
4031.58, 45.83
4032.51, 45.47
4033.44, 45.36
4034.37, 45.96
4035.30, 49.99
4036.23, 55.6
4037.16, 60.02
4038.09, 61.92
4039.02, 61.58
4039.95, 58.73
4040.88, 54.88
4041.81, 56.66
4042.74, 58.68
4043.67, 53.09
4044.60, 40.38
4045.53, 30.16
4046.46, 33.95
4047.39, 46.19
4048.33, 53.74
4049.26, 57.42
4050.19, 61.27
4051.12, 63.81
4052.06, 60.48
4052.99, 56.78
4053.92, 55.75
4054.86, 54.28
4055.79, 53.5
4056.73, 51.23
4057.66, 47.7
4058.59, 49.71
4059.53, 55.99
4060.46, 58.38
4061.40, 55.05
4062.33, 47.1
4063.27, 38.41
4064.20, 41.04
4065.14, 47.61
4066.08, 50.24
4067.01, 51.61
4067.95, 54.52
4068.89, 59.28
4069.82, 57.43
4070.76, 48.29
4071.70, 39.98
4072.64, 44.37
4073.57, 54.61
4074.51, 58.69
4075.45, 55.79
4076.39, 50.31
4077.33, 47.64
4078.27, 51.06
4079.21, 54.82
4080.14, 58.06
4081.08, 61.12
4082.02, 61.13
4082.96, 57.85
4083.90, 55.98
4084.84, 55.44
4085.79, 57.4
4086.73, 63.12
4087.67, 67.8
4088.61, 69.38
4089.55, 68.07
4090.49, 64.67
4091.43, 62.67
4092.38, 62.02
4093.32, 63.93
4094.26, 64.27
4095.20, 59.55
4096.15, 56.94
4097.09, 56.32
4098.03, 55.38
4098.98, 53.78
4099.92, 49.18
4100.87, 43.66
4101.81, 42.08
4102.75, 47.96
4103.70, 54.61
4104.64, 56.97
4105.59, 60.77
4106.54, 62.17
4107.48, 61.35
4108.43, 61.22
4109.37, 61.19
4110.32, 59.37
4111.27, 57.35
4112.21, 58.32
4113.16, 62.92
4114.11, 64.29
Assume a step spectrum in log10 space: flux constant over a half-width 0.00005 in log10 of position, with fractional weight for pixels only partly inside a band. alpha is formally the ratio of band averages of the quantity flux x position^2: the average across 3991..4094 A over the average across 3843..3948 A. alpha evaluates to 1.86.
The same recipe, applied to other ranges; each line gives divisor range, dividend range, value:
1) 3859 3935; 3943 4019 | 1.37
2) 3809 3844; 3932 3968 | 1.21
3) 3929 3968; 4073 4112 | 2.29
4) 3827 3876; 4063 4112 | 2.28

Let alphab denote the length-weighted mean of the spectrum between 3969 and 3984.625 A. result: 34.4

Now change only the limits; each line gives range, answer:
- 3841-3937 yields 31.8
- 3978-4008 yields 51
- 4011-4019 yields 55.3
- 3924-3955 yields 26.5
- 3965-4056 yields 48.4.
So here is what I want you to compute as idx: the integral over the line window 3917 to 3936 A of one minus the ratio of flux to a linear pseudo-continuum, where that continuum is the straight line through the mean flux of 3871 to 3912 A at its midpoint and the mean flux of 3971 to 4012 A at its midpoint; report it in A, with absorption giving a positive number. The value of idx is 7.7 A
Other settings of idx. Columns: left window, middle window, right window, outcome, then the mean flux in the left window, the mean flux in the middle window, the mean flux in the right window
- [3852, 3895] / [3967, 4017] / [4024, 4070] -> 0.7 A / 31.6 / 45.6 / 52.6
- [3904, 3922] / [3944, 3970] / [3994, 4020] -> 8.3 A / 39.1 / 31.1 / 53.8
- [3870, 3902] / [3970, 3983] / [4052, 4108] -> 2.7 A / 33.4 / 34.7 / 55.1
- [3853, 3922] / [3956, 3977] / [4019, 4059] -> 9.3 A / 34.2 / 24.5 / 53.4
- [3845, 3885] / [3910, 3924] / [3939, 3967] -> -3.1 A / 31.7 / 39.2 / 32.5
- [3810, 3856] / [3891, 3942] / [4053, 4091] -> 6.3 A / 26.9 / 31.6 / 54.4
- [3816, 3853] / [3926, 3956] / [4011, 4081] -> 9.8 A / 25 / 26.6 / 53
